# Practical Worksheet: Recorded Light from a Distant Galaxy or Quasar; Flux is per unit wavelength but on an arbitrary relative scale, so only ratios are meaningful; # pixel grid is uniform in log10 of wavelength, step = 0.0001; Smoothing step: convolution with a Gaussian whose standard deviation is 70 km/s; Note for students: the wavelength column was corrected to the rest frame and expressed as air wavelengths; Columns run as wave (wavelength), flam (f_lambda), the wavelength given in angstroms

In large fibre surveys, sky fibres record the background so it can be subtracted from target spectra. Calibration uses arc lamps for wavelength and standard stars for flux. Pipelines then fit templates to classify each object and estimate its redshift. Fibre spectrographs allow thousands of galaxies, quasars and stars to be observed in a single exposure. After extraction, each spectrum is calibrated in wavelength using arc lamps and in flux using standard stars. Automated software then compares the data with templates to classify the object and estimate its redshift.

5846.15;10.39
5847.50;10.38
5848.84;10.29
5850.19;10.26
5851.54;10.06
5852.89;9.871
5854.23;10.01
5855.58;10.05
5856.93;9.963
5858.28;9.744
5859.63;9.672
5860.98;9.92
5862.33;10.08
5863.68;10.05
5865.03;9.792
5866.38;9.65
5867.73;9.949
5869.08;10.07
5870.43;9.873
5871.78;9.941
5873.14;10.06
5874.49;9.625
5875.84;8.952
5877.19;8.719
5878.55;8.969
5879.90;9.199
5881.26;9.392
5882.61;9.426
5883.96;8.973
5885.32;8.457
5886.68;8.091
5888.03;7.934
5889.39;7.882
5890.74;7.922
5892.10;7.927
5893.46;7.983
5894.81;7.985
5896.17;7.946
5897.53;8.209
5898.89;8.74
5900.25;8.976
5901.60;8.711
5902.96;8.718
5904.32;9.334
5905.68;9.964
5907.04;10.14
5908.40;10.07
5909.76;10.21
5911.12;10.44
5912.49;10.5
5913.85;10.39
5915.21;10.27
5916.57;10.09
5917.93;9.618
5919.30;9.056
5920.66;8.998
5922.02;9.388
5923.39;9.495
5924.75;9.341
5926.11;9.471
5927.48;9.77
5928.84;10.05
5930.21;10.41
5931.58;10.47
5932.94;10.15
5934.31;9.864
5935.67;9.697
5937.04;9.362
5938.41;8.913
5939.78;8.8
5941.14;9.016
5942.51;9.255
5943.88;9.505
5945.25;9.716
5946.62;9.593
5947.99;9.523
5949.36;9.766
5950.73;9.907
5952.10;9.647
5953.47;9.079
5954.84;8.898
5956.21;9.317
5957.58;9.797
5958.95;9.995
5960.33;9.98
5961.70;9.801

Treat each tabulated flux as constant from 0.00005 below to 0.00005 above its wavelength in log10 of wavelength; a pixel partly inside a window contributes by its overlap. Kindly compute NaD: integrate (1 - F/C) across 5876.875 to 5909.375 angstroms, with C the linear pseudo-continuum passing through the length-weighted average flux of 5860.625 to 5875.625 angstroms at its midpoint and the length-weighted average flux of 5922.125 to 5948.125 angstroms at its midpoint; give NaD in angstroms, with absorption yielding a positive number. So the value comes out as 3.4 angstroms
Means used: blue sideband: 9.88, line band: 8.75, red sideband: 9.59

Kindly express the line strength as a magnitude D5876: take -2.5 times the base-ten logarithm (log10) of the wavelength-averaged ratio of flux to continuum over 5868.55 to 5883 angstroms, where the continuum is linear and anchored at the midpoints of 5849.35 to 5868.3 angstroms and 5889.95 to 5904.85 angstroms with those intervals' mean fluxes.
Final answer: -0.024 mag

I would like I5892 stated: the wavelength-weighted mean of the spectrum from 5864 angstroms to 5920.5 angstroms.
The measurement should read 9.23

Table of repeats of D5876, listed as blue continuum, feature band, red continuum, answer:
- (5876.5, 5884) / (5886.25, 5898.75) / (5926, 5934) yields 0.17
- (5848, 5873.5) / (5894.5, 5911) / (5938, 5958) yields 0.06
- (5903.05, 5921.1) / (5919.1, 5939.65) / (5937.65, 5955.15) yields 0.00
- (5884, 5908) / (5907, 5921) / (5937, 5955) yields -0.13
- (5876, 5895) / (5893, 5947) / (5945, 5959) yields -0.05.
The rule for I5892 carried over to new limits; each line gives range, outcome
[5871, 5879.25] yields 9.38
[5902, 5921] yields 9.84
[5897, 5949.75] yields 9.59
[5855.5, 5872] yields 9.9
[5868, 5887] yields 9.3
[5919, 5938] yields 9.68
